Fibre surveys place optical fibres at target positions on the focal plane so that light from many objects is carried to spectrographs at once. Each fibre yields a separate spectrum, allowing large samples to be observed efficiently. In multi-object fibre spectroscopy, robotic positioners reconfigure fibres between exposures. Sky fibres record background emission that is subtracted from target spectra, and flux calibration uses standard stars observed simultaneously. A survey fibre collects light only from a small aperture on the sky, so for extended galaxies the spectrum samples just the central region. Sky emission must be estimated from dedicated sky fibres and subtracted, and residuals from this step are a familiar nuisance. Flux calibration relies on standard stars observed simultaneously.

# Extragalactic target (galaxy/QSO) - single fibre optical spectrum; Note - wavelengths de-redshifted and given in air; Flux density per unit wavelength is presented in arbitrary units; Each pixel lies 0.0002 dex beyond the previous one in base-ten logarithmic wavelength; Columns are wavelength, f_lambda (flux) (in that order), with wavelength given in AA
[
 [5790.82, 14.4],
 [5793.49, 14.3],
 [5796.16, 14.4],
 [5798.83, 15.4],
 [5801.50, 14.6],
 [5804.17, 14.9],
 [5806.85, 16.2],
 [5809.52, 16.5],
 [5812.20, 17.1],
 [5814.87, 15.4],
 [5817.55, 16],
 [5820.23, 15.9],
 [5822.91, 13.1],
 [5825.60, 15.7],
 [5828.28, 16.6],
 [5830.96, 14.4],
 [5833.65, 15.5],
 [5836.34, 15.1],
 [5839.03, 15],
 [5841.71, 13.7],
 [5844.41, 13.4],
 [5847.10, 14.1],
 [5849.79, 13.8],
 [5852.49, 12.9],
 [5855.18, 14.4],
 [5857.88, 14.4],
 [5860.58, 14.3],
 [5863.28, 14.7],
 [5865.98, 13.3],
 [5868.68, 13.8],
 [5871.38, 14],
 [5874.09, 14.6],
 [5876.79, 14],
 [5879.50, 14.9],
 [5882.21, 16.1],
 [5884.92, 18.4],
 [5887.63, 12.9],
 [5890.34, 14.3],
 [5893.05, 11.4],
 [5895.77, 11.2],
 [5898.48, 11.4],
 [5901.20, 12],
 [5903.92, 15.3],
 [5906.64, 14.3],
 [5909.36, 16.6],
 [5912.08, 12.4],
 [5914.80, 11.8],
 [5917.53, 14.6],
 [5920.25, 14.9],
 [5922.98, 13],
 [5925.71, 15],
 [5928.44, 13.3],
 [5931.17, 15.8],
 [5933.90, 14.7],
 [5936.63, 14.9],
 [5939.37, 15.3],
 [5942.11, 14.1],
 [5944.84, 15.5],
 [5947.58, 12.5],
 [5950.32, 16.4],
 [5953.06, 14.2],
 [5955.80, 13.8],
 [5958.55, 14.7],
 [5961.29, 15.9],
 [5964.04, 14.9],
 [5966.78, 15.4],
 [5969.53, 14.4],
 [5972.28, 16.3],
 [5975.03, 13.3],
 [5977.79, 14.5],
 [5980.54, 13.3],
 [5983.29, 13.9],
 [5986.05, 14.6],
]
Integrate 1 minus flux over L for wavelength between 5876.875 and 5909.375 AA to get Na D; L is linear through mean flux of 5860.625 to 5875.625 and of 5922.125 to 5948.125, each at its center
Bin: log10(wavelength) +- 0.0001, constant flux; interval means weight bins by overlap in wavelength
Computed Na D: 0.7 AA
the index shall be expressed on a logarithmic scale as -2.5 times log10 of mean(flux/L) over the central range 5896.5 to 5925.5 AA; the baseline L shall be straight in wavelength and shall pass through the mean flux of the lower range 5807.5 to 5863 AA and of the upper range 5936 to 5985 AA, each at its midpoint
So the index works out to 0.08 mag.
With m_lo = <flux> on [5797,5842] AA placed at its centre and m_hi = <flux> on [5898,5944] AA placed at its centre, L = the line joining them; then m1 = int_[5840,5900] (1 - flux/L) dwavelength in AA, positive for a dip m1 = 3.5 AA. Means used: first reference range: 15.4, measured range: 13.9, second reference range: 14.2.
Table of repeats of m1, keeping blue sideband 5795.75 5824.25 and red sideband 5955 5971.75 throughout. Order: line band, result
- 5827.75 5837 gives 0.0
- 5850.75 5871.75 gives 1.8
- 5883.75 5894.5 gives 0.7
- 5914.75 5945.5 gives 1.2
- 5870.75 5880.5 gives 0.5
